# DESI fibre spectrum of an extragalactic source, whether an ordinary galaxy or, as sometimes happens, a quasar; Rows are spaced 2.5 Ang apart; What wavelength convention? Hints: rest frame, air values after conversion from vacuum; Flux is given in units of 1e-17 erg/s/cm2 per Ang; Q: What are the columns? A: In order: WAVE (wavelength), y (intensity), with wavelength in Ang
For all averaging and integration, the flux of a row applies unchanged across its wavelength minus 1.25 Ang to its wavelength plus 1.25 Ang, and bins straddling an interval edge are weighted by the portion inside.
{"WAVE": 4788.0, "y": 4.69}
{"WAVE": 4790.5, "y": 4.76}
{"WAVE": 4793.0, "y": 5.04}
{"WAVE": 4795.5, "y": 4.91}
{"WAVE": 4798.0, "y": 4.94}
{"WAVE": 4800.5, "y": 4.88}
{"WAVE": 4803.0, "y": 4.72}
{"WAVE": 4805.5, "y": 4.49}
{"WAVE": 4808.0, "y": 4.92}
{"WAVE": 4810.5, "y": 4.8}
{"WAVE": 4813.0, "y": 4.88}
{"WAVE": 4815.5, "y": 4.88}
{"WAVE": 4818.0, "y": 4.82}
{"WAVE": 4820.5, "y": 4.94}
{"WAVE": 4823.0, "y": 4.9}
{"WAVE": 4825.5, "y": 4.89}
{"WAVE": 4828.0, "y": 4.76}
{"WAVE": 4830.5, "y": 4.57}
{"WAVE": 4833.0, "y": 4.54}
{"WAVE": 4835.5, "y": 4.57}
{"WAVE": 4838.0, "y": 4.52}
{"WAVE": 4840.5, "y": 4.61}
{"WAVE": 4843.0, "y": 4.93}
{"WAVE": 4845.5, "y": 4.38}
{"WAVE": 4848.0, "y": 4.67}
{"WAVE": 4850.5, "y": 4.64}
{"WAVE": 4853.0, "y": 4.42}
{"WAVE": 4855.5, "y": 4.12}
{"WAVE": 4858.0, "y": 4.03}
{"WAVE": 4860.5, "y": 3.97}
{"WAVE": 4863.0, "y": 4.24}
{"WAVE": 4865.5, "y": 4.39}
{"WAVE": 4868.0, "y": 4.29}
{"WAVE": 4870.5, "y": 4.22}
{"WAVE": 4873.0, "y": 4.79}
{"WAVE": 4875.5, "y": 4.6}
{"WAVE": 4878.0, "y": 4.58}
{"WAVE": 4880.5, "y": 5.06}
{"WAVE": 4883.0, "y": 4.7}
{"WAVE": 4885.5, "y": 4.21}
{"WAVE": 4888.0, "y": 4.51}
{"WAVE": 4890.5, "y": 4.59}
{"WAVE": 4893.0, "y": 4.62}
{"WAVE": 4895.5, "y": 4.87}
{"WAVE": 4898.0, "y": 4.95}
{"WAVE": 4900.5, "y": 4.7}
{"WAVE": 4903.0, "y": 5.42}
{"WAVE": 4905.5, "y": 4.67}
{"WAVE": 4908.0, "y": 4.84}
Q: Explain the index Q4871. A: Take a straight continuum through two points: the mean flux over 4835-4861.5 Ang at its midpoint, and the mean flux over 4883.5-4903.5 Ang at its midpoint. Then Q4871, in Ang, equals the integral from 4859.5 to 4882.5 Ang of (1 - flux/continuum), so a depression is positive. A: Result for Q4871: 0.52 Ang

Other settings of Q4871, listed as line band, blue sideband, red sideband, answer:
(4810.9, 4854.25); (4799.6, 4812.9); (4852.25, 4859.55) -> -2.5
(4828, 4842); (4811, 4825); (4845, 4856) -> 0.2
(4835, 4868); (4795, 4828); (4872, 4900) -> 2.4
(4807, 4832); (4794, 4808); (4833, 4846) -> -0.6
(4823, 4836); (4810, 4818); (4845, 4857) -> 0.0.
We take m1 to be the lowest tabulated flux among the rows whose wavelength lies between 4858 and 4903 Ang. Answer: 3.97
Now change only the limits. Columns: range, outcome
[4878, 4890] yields 4.21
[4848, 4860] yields 4.03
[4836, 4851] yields 4.38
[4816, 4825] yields 4.82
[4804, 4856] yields 4.12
